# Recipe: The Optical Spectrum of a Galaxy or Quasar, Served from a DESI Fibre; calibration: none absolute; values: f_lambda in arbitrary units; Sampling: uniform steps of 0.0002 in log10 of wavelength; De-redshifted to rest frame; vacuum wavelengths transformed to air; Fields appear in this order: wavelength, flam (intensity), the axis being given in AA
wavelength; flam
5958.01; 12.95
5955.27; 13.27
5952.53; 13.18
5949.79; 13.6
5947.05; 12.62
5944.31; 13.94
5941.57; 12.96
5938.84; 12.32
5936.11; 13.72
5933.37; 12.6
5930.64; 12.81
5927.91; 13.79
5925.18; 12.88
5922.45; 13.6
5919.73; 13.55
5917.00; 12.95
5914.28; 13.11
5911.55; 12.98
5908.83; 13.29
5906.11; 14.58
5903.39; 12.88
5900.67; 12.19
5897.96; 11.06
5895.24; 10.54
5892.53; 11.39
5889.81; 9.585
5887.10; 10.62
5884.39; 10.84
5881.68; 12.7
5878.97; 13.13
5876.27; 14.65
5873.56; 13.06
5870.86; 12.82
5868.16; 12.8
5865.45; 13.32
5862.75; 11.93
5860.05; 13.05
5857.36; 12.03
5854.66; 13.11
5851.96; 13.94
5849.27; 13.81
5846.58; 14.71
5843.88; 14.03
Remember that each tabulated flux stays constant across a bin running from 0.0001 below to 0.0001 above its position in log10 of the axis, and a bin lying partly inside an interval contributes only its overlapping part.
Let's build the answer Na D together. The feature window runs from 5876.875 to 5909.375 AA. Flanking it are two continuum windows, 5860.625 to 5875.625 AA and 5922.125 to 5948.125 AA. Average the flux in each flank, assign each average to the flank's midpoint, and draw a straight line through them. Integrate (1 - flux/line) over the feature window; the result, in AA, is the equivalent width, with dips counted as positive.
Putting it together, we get 2.6 AA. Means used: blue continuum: 12.9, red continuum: 13.1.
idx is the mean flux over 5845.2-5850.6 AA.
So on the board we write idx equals 14.2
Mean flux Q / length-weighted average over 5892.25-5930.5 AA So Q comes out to 12.8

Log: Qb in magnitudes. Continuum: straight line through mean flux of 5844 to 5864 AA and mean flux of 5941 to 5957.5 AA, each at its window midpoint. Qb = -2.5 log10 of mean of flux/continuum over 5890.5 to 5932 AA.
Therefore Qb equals 0.05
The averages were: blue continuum 13.3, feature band 12.7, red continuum 13.3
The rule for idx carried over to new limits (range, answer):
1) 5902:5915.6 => 13.4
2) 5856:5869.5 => 12.6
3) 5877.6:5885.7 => 12.2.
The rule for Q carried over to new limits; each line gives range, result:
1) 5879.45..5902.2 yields 11.2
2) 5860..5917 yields 12.4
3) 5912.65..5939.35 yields 13.2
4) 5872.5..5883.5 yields 13.3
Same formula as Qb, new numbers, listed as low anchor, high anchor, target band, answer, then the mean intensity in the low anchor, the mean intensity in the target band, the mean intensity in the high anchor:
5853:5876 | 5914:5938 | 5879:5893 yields 0.16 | 12.9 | 11.2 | 13.2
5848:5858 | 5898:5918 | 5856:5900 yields 0.09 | 13.3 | 12.1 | 13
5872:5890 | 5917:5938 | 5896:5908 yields 0.01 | 12.3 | 12.6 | 13.2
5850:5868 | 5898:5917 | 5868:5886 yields 0.01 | 12.9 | 12.8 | 13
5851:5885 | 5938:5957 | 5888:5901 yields 0.20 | 12.9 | 10.8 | 13.2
